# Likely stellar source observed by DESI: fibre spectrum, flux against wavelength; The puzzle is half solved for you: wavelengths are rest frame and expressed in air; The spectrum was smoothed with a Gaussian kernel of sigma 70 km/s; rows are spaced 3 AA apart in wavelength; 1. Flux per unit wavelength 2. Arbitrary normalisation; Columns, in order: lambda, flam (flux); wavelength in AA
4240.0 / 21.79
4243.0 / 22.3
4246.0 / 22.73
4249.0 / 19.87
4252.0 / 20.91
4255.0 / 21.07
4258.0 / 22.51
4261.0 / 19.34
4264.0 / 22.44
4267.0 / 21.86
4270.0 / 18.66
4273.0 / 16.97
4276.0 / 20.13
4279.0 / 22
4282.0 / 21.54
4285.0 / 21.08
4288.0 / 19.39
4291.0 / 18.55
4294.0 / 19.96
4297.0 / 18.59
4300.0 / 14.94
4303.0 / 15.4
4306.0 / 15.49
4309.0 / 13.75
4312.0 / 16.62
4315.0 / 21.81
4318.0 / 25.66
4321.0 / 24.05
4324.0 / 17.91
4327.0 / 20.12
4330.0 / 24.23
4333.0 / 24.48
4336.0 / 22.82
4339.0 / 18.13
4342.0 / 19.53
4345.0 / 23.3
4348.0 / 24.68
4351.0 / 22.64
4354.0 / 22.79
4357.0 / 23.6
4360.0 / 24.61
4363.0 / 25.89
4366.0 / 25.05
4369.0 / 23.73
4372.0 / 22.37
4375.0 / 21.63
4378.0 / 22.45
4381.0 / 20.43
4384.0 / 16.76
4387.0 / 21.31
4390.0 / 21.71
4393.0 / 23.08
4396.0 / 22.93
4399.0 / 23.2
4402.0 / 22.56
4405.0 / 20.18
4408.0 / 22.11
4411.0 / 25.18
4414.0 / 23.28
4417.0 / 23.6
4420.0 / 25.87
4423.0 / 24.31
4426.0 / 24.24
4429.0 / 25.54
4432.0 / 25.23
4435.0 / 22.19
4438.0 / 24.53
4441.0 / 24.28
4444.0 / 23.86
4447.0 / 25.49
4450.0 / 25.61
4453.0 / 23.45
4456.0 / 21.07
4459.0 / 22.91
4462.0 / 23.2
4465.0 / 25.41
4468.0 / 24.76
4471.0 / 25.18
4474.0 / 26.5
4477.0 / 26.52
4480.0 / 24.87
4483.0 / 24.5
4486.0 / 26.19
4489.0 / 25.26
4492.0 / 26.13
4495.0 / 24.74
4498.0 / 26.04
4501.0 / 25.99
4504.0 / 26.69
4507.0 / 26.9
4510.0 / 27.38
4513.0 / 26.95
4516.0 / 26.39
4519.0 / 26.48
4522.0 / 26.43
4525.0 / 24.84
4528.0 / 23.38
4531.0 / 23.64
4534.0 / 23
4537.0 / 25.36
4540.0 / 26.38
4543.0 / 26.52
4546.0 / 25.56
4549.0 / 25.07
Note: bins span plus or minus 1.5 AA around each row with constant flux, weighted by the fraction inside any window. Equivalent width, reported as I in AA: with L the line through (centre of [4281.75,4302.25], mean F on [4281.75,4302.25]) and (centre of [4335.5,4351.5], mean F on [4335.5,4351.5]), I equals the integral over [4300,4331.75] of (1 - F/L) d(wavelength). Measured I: 1.5 AA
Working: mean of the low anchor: 18.9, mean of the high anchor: 21.7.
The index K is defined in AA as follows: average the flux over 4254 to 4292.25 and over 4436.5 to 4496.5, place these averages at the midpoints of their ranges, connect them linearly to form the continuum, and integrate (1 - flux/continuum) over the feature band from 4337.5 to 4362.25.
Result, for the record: -0.41 AA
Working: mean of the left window 20.4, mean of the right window 24.7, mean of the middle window 22.5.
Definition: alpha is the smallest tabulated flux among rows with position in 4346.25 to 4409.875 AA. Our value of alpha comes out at 16.76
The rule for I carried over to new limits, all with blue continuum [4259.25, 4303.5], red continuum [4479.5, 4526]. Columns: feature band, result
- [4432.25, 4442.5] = 0.1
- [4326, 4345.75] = -0.6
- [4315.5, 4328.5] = -0.8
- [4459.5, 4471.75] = 0.2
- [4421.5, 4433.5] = -0.5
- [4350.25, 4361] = -0.9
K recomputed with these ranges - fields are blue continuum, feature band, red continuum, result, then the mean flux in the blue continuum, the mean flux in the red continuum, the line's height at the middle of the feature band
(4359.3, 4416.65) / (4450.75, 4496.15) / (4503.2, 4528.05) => 0.62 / 22.5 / 26.3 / 25.1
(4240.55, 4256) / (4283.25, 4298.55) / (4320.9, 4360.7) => 1.59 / 21.4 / 22.2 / 21.8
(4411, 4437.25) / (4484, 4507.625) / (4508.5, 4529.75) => -0.34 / 24.3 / 26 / 25.6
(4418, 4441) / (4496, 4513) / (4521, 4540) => -1.41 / 24.5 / 24.5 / 24.5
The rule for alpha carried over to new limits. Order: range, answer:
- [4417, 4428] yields 23.6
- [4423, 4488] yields 21.07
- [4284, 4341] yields 13.75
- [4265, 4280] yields 16.97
